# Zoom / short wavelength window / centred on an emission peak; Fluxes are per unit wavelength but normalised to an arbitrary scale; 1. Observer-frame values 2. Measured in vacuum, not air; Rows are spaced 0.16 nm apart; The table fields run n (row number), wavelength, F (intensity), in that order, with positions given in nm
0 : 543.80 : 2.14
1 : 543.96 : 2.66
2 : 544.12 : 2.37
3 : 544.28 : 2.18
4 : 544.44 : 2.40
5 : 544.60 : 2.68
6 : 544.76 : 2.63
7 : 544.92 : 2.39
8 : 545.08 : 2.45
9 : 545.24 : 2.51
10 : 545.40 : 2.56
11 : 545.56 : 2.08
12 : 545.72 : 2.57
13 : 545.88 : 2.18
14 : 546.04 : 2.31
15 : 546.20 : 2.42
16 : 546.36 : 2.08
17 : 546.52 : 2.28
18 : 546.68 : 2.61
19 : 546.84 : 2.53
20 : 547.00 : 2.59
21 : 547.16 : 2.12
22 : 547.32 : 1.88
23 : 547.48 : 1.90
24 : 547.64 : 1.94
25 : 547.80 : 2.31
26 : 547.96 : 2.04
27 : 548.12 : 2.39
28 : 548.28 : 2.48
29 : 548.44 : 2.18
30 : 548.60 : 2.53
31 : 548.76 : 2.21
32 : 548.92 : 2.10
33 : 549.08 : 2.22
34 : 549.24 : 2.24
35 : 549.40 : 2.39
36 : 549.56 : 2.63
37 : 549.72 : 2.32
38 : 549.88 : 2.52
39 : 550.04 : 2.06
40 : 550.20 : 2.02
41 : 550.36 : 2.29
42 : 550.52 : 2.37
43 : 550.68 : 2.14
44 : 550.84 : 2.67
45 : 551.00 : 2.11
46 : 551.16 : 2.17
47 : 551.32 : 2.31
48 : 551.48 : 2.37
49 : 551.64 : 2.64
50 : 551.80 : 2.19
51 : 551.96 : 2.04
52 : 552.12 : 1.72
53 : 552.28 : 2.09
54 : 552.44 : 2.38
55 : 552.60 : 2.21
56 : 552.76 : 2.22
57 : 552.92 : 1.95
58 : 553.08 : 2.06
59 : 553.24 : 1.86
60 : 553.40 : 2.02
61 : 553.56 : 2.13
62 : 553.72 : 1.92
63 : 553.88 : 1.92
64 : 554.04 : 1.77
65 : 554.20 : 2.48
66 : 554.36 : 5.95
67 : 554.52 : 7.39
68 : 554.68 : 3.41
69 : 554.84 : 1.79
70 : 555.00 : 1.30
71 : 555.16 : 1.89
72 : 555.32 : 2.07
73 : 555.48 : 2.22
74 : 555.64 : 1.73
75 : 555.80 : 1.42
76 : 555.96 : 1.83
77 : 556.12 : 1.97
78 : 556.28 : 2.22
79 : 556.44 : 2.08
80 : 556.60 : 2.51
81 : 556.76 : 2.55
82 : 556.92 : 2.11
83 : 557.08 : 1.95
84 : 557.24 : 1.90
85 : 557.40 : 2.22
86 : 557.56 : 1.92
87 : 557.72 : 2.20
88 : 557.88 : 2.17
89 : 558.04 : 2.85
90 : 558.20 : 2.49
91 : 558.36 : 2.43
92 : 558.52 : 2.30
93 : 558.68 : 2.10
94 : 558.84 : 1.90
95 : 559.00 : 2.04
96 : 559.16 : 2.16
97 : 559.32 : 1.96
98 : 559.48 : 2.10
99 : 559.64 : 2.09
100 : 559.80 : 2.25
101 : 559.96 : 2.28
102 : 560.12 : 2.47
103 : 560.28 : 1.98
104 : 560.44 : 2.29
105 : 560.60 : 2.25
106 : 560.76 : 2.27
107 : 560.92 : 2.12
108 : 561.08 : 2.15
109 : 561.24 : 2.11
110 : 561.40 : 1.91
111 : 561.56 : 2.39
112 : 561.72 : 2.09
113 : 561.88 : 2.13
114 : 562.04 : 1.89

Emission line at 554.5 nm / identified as H-beta 4861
